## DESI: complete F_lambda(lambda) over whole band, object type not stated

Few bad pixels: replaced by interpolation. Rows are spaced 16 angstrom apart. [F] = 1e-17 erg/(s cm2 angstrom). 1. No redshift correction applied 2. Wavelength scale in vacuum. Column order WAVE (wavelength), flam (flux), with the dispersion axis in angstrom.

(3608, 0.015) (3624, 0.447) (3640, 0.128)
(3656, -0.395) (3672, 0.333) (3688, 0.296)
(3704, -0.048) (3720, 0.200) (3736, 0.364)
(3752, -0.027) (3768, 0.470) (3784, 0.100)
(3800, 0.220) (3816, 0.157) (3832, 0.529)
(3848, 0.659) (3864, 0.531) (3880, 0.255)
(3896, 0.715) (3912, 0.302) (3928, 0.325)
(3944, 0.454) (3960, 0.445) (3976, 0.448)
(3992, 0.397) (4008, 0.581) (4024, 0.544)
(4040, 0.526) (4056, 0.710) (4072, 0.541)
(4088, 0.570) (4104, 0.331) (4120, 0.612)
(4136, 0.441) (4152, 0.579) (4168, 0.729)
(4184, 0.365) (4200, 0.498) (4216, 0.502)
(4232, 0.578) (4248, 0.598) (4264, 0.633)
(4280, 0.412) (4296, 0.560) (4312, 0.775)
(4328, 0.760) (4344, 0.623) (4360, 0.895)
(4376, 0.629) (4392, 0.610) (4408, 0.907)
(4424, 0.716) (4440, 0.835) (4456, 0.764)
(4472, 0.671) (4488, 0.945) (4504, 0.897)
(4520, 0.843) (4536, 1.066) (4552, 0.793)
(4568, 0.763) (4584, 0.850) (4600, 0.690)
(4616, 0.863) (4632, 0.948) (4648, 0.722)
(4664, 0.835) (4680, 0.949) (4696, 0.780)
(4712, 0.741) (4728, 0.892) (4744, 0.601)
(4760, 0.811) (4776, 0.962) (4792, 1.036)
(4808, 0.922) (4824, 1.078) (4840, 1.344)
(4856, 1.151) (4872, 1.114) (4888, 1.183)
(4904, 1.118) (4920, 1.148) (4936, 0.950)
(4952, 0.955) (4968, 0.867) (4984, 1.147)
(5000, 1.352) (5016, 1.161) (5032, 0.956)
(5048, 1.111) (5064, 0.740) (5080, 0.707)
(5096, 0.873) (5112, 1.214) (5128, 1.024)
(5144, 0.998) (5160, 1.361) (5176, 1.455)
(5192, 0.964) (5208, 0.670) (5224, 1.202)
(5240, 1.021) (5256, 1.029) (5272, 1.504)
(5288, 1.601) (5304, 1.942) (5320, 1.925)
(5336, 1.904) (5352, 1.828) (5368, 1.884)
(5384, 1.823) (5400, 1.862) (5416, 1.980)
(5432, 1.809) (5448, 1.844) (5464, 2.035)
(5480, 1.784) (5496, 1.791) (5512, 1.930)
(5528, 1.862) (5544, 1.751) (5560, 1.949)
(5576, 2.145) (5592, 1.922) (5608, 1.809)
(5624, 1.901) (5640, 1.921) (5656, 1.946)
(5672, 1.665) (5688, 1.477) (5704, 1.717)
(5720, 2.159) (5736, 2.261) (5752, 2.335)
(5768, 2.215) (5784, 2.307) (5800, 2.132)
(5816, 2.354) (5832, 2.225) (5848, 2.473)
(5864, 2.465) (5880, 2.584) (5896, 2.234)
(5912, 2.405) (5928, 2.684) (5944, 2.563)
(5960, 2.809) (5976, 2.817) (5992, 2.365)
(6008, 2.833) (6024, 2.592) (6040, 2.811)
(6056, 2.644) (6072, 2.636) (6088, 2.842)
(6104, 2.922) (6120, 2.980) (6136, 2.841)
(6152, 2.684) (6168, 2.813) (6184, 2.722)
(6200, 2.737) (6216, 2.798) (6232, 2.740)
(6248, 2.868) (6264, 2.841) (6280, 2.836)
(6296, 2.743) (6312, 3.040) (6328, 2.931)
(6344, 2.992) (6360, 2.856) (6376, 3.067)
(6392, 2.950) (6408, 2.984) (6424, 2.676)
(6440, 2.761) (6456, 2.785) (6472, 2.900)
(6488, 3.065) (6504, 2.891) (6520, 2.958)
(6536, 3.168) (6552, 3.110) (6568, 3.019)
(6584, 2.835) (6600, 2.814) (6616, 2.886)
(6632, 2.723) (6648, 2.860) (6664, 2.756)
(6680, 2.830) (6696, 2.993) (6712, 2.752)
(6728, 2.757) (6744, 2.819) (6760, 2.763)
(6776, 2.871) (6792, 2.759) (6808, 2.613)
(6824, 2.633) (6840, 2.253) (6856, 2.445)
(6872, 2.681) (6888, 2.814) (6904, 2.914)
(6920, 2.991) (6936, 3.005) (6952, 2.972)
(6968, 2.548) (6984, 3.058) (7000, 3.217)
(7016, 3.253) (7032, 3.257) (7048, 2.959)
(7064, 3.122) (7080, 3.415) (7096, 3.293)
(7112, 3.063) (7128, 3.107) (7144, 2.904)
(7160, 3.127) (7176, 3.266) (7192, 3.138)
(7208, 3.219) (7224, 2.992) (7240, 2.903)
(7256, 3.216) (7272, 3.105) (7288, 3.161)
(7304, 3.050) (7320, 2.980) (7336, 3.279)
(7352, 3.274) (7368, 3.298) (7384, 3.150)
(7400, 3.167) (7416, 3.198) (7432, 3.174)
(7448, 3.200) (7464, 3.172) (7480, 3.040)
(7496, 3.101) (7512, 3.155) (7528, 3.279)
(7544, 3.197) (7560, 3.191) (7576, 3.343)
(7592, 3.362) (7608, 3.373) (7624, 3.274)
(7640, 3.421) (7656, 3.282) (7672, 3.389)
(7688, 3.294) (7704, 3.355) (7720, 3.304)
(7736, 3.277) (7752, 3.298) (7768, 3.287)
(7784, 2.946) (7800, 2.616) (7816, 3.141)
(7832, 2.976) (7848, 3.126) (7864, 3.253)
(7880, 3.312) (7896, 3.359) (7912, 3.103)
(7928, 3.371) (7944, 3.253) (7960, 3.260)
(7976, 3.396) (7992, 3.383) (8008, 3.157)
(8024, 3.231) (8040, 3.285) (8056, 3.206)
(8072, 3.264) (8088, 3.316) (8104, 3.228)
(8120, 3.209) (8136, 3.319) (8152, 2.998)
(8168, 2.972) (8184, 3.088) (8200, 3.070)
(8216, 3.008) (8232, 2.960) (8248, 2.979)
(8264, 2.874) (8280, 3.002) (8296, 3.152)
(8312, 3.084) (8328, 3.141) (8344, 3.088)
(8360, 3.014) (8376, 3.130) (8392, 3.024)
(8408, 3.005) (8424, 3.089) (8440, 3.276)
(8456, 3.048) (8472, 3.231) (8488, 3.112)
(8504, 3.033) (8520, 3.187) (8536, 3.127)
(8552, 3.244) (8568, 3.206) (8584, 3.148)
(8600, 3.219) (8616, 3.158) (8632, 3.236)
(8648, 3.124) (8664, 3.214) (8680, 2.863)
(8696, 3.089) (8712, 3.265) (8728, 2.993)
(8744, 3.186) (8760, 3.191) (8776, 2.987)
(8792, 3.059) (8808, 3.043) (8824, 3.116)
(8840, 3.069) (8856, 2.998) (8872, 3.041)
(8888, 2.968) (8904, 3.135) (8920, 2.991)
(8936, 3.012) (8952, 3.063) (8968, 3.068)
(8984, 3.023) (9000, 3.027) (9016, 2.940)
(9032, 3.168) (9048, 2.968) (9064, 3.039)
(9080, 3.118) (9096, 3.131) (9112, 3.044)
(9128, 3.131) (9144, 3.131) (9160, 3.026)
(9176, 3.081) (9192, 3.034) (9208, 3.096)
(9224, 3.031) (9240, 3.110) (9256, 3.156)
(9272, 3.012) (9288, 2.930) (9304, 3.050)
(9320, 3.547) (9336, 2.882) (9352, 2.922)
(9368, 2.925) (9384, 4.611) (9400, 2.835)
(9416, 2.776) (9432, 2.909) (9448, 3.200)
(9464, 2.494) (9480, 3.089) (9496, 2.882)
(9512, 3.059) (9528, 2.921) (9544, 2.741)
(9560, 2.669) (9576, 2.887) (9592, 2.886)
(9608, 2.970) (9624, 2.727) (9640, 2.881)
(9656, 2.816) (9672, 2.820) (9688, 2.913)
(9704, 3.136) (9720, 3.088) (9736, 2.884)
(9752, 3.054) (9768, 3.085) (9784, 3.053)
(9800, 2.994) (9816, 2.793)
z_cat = 0.322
